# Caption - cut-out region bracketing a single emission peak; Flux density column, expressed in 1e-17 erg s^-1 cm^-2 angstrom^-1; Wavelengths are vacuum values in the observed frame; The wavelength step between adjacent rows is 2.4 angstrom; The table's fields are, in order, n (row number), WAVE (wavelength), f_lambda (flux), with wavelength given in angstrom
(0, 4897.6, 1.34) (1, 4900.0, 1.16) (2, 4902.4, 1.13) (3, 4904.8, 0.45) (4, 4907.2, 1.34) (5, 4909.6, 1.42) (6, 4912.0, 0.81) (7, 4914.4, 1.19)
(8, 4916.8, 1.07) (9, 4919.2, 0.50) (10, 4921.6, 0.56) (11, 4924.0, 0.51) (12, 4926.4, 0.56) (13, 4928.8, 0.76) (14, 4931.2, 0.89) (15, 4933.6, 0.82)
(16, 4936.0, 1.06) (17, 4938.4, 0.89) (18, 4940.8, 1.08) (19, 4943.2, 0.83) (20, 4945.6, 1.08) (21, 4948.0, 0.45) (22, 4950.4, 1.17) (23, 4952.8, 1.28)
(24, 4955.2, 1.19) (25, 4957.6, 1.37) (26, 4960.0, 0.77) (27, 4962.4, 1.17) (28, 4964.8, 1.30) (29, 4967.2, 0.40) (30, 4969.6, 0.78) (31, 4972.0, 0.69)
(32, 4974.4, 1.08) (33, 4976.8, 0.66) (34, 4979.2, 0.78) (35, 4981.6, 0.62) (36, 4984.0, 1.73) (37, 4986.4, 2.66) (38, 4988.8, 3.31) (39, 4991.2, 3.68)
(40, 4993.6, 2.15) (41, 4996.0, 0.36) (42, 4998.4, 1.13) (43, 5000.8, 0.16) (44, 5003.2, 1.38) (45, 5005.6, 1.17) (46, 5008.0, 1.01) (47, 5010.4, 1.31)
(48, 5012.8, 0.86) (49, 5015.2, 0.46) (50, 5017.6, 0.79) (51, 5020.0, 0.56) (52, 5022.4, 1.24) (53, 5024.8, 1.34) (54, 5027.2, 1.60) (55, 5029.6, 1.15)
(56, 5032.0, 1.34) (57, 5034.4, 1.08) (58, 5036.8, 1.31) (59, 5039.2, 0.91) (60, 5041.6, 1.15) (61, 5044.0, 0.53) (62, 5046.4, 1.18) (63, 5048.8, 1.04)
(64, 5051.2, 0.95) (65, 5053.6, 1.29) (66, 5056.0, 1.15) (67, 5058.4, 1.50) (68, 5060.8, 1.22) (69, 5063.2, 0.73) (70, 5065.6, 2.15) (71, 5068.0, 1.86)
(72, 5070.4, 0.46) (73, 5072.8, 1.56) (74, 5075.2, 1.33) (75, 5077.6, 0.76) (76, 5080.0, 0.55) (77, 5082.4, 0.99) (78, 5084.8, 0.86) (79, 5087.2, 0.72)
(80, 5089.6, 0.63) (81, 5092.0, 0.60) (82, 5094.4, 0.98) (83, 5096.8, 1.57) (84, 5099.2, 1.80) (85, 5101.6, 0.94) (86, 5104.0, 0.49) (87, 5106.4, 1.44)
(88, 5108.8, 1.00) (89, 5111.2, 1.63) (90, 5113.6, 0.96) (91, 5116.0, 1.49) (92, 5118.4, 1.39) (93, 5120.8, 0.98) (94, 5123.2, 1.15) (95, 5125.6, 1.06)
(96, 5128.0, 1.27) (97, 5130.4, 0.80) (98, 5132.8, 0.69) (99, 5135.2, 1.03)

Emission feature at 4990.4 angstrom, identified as [O II] 3727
